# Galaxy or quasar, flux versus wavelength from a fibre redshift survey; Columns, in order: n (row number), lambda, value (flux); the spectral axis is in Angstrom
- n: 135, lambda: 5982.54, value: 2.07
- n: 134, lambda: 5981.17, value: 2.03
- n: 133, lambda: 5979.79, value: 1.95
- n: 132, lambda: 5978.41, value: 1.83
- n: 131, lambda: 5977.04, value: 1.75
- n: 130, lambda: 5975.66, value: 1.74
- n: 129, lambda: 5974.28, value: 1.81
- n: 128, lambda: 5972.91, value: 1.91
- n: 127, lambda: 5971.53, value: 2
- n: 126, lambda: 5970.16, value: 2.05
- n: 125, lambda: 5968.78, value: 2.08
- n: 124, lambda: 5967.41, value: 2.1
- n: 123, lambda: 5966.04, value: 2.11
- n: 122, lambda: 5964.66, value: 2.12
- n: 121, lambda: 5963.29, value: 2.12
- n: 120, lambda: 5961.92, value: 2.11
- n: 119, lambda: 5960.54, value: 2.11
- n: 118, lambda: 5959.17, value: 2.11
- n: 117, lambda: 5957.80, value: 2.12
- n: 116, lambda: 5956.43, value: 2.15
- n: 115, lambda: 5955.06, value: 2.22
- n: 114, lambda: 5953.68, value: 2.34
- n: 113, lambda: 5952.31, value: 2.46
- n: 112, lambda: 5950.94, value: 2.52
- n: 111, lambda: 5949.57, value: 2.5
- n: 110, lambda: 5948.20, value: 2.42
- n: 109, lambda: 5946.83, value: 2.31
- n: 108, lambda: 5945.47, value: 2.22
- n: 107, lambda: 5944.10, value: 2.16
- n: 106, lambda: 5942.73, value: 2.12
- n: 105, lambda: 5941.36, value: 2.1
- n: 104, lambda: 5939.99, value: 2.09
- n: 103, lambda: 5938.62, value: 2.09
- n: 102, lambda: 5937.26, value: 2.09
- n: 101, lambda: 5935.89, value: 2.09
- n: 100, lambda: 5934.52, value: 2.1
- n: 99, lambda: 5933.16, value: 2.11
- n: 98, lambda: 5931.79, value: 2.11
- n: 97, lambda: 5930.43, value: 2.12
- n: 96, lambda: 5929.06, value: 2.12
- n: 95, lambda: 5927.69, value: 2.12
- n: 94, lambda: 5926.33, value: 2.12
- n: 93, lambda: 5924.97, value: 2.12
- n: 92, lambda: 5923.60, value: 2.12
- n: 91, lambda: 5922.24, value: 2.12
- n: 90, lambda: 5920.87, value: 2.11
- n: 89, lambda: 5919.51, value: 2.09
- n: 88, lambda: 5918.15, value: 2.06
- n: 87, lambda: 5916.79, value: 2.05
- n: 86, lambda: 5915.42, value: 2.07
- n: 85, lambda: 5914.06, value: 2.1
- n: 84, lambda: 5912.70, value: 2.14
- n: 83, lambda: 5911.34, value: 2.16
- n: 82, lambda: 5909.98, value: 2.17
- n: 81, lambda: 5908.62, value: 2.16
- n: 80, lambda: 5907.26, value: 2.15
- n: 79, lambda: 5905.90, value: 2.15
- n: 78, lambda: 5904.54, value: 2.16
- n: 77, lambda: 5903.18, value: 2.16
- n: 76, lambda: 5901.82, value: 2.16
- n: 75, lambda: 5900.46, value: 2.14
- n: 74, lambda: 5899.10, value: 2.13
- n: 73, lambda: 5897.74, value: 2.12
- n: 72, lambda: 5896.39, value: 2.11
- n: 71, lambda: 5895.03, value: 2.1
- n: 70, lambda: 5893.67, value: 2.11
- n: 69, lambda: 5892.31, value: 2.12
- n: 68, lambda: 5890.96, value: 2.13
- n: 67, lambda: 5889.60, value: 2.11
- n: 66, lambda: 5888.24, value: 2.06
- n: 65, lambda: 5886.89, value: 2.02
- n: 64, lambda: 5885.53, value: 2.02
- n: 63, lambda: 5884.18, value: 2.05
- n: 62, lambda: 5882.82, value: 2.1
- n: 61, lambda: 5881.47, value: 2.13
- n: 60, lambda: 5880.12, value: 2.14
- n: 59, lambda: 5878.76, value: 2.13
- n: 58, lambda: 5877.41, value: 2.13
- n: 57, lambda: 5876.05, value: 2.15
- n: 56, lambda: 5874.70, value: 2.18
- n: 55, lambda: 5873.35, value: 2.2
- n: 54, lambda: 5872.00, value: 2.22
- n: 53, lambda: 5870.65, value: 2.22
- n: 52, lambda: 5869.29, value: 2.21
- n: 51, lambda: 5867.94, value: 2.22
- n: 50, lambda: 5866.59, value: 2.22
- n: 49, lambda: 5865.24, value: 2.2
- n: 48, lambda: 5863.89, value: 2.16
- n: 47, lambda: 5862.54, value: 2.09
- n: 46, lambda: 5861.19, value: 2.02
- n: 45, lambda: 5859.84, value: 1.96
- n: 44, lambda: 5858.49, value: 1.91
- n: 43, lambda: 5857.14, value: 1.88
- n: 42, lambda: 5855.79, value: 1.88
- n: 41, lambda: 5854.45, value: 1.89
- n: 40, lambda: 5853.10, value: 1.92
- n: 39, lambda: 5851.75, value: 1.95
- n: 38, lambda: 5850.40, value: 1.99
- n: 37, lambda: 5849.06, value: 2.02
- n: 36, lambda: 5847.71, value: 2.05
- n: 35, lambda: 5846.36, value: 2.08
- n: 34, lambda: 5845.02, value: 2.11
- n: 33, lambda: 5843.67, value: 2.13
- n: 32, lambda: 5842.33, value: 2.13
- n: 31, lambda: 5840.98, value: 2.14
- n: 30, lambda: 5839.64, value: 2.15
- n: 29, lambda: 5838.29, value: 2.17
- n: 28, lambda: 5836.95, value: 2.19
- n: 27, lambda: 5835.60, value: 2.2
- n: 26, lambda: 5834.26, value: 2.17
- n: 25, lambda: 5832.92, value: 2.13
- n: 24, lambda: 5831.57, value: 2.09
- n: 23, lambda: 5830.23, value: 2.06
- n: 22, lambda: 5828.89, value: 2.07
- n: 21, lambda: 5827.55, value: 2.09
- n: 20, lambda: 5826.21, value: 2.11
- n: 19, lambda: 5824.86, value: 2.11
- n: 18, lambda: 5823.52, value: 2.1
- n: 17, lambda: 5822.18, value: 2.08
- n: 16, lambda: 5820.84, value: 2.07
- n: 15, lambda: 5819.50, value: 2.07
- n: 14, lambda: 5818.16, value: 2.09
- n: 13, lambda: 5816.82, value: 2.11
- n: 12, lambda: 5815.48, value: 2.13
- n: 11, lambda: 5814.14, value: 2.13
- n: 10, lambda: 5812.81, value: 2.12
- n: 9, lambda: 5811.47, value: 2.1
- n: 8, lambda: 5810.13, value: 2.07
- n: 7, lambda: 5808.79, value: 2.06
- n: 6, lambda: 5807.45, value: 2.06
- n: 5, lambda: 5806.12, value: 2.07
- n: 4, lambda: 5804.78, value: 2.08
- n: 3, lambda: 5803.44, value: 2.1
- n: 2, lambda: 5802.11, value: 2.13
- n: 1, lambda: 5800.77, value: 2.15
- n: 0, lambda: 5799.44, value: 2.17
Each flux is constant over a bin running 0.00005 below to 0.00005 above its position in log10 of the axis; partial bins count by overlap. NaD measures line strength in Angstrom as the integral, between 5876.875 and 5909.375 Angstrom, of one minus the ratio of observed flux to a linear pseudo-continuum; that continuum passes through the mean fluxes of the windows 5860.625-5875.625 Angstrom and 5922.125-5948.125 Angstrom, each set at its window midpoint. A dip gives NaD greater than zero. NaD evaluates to 0.7 Angstrom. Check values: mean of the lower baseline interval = 2.18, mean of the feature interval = 2.12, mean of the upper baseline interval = 2.14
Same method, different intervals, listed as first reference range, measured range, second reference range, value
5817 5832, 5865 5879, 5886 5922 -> -0.6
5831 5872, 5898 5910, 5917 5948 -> -0.2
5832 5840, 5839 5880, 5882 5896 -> 0.8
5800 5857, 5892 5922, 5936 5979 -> -0.2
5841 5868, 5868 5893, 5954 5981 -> -1.2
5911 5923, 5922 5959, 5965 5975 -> -2.4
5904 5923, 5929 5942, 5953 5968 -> 0.2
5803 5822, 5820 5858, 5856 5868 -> 0.1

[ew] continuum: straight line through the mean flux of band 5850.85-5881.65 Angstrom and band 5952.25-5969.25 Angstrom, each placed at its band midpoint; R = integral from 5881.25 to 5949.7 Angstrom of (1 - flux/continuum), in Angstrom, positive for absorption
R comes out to -0.20 Angstrom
